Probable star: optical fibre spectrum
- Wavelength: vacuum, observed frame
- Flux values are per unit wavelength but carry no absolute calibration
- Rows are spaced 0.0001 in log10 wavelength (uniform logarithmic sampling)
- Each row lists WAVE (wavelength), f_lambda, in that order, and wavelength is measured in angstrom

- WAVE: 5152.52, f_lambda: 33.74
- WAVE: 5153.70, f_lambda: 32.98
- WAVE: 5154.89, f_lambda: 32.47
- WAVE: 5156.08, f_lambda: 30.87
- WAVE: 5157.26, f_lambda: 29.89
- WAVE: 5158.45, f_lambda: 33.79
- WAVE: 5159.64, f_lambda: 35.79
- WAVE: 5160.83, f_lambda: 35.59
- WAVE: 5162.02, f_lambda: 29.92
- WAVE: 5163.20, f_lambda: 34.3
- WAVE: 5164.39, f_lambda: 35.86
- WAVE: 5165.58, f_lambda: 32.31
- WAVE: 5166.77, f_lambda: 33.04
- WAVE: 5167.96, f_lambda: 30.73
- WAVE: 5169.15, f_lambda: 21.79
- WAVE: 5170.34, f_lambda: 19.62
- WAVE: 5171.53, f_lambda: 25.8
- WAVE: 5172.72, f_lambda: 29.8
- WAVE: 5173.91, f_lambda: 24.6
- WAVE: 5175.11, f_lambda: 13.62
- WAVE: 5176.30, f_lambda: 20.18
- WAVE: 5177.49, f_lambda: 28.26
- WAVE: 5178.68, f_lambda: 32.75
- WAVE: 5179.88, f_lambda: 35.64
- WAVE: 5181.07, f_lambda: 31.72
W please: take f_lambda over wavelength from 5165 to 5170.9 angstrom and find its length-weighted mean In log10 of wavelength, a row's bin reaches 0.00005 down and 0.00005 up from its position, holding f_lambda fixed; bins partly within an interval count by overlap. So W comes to 27.5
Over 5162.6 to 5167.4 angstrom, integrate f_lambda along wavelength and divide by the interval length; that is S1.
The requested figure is 33.9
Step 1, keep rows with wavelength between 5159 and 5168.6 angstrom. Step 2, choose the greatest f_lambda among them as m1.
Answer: 35.86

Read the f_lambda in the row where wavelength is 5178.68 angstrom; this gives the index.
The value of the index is 32.75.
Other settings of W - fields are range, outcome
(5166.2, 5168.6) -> 31.7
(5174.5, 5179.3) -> 23.7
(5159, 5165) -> 34.3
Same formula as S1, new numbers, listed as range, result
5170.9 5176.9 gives 22.8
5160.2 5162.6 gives 32.8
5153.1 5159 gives 32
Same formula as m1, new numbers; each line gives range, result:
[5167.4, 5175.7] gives 30.73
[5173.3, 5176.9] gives 24.6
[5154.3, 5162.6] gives 35.79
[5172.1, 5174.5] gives 29.8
